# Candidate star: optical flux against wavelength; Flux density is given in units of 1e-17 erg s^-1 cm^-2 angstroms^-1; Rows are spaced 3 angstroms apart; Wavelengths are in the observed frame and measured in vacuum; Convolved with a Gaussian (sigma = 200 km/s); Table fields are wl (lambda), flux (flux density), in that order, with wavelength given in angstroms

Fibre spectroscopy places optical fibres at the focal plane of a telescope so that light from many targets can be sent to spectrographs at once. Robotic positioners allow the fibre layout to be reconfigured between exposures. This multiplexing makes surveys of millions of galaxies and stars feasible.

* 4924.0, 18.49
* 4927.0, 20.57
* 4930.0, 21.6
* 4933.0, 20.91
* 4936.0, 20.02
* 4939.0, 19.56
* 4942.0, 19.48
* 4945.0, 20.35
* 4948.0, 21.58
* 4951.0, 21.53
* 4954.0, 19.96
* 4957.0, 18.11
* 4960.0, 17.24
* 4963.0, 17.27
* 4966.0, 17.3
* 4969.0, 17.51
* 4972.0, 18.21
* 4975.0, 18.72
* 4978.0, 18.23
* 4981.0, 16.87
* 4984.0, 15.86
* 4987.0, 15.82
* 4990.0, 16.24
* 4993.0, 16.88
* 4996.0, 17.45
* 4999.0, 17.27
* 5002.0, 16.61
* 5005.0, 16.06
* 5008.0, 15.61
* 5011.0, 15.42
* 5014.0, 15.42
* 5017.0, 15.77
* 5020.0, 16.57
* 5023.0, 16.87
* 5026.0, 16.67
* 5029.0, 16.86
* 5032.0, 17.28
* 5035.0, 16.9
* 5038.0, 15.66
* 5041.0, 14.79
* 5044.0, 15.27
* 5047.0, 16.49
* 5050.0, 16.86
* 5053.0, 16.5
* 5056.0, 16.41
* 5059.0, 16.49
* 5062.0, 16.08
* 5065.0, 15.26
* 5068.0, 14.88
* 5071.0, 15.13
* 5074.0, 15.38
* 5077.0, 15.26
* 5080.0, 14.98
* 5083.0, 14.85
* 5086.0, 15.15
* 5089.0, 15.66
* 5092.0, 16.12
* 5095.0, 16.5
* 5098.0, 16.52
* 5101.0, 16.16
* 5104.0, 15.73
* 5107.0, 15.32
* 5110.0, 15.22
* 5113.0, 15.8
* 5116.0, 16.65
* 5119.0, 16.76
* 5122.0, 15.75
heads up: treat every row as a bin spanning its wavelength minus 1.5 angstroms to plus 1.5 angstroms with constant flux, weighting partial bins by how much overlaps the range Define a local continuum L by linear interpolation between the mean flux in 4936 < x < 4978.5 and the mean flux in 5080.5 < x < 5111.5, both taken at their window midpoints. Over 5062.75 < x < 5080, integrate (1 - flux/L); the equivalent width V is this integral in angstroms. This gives 1.14 angstroms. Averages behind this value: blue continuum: 19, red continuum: 15.7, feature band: 15.2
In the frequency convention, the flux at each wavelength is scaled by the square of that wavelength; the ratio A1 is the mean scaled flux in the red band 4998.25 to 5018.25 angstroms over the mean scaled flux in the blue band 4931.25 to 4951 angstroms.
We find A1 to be 0.80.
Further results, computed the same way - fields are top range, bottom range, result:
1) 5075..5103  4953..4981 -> 0.92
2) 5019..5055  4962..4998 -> 0.98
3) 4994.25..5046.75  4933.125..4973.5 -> 0.87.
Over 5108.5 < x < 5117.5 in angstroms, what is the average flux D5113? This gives 15.9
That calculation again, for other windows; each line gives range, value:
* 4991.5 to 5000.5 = 17.2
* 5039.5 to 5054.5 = 16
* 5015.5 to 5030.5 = 16.5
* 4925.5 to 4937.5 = 20.8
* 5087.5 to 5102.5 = 16.2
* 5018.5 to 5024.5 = 16.7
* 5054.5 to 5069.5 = 15.8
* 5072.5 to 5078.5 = 15.3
